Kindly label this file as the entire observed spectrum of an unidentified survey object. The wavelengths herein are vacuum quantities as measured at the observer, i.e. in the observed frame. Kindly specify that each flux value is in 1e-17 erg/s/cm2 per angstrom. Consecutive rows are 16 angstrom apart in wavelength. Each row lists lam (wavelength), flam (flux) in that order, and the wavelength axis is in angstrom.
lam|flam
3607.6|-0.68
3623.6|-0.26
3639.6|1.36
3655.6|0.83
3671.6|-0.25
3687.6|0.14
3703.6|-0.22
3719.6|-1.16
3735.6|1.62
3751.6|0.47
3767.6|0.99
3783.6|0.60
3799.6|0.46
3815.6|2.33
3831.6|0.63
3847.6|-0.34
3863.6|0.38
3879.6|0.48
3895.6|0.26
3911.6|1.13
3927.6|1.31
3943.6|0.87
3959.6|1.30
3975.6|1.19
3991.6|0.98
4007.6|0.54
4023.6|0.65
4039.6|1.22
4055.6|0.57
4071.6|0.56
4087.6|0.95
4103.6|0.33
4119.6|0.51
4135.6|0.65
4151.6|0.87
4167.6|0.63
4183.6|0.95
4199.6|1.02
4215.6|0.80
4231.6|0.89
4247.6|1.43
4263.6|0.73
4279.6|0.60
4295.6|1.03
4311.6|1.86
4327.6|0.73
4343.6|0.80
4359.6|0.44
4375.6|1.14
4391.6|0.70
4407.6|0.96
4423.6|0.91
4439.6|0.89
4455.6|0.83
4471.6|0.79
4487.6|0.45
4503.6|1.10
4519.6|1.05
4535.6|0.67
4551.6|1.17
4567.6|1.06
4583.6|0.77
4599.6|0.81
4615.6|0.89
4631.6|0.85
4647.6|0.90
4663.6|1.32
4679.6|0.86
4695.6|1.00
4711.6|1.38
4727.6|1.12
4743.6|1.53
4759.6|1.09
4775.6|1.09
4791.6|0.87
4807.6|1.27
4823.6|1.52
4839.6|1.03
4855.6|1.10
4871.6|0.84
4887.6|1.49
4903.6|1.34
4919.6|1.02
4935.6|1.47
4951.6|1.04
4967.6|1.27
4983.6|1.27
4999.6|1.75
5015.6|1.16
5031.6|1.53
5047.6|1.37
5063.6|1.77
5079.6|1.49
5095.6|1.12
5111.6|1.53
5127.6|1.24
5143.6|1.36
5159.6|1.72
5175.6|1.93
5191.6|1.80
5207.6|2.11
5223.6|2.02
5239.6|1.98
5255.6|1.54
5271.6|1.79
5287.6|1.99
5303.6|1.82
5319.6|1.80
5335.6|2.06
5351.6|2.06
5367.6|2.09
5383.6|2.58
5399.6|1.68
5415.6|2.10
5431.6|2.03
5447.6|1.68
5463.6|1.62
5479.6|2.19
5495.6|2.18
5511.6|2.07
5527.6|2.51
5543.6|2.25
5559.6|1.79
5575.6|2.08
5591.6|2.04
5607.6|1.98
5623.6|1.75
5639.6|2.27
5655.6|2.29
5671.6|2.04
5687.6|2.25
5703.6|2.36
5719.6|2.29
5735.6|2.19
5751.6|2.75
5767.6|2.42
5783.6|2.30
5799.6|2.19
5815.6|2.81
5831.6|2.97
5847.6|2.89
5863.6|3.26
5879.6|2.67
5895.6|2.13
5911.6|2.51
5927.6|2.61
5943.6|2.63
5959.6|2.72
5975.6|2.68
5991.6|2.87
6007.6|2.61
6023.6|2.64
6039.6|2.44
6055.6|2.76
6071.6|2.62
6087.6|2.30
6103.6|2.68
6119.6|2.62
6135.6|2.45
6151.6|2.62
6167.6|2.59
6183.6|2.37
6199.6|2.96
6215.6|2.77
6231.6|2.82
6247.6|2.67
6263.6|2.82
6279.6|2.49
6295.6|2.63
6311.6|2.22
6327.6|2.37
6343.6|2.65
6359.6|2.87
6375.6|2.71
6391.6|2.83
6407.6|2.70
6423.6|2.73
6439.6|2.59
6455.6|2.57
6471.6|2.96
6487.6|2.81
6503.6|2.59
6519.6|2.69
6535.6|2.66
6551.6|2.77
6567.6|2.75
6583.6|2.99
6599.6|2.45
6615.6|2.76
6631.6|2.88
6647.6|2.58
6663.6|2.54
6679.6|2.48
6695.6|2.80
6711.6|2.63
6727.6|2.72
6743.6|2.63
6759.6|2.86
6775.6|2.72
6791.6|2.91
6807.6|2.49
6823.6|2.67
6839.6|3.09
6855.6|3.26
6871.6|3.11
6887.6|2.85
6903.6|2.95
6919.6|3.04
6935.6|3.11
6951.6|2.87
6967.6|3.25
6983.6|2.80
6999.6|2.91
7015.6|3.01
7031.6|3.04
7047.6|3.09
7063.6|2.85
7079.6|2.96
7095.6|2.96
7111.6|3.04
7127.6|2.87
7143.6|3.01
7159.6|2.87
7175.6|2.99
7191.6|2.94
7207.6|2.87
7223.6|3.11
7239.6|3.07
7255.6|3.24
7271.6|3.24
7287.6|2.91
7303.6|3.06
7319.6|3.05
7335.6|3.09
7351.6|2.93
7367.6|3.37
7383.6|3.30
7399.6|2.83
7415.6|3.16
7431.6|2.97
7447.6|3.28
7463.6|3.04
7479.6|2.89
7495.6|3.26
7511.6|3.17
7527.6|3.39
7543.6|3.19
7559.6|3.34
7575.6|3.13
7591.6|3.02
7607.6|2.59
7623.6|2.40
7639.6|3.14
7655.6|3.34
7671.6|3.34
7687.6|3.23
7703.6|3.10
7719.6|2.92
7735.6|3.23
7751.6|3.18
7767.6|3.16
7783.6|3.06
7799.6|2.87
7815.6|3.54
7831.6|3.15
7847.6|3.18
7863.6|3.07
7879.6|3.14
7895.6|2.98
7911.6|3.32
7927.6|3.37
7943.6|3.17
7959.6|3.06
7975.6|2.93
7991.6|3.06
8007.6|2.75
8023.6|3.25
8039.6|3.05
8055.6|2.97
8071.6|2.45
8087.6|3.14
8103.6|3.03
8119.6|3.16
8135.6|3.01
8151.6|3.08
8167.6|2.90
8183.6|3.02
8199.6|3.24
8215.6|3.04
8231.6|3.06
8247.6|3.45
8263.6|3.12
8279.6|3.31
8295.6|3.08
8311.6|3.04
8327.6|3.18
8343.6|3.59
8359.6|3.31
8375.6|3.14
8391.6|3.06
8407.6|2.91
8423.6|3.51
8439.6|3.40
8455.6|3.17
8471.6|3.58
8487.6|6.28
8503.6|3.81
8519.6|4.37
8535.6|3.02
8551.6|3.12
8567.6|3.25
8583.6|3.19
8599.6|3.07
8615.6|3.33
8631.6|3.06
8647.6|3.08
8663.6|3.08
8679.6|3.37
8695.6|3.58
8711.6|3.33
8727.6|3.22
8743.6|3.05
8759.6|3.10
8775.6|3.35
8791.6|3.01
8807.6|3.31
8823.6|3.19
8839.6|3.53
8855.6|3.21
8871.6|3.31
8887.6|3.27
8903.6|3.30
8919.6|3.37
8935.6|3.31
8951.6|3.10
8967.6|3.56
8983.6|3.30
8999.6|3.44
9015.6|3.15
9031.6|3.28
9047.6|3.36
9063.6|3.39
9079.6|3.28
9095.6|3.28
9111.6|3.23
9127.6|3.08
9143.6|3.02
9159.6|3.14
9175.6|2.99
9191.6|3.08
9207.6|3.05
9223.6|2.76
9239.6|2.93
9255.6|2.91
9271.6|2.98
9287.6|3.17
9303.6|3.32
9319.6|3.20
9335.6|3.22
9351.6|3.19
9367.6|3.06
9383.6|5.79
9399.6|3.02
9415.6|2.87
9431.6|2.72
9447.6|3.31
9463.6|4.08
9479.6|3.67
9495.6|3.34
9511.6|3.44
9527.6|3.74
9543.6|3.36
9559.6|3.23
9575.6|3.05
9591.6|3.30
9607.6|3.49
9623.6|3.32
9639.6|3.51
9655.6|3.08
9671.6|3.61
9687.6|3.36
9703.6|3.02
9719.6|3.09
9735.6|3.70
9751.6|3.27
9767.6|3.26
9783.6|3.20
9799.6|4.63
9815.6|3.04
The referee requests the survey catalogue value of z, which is 0.293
